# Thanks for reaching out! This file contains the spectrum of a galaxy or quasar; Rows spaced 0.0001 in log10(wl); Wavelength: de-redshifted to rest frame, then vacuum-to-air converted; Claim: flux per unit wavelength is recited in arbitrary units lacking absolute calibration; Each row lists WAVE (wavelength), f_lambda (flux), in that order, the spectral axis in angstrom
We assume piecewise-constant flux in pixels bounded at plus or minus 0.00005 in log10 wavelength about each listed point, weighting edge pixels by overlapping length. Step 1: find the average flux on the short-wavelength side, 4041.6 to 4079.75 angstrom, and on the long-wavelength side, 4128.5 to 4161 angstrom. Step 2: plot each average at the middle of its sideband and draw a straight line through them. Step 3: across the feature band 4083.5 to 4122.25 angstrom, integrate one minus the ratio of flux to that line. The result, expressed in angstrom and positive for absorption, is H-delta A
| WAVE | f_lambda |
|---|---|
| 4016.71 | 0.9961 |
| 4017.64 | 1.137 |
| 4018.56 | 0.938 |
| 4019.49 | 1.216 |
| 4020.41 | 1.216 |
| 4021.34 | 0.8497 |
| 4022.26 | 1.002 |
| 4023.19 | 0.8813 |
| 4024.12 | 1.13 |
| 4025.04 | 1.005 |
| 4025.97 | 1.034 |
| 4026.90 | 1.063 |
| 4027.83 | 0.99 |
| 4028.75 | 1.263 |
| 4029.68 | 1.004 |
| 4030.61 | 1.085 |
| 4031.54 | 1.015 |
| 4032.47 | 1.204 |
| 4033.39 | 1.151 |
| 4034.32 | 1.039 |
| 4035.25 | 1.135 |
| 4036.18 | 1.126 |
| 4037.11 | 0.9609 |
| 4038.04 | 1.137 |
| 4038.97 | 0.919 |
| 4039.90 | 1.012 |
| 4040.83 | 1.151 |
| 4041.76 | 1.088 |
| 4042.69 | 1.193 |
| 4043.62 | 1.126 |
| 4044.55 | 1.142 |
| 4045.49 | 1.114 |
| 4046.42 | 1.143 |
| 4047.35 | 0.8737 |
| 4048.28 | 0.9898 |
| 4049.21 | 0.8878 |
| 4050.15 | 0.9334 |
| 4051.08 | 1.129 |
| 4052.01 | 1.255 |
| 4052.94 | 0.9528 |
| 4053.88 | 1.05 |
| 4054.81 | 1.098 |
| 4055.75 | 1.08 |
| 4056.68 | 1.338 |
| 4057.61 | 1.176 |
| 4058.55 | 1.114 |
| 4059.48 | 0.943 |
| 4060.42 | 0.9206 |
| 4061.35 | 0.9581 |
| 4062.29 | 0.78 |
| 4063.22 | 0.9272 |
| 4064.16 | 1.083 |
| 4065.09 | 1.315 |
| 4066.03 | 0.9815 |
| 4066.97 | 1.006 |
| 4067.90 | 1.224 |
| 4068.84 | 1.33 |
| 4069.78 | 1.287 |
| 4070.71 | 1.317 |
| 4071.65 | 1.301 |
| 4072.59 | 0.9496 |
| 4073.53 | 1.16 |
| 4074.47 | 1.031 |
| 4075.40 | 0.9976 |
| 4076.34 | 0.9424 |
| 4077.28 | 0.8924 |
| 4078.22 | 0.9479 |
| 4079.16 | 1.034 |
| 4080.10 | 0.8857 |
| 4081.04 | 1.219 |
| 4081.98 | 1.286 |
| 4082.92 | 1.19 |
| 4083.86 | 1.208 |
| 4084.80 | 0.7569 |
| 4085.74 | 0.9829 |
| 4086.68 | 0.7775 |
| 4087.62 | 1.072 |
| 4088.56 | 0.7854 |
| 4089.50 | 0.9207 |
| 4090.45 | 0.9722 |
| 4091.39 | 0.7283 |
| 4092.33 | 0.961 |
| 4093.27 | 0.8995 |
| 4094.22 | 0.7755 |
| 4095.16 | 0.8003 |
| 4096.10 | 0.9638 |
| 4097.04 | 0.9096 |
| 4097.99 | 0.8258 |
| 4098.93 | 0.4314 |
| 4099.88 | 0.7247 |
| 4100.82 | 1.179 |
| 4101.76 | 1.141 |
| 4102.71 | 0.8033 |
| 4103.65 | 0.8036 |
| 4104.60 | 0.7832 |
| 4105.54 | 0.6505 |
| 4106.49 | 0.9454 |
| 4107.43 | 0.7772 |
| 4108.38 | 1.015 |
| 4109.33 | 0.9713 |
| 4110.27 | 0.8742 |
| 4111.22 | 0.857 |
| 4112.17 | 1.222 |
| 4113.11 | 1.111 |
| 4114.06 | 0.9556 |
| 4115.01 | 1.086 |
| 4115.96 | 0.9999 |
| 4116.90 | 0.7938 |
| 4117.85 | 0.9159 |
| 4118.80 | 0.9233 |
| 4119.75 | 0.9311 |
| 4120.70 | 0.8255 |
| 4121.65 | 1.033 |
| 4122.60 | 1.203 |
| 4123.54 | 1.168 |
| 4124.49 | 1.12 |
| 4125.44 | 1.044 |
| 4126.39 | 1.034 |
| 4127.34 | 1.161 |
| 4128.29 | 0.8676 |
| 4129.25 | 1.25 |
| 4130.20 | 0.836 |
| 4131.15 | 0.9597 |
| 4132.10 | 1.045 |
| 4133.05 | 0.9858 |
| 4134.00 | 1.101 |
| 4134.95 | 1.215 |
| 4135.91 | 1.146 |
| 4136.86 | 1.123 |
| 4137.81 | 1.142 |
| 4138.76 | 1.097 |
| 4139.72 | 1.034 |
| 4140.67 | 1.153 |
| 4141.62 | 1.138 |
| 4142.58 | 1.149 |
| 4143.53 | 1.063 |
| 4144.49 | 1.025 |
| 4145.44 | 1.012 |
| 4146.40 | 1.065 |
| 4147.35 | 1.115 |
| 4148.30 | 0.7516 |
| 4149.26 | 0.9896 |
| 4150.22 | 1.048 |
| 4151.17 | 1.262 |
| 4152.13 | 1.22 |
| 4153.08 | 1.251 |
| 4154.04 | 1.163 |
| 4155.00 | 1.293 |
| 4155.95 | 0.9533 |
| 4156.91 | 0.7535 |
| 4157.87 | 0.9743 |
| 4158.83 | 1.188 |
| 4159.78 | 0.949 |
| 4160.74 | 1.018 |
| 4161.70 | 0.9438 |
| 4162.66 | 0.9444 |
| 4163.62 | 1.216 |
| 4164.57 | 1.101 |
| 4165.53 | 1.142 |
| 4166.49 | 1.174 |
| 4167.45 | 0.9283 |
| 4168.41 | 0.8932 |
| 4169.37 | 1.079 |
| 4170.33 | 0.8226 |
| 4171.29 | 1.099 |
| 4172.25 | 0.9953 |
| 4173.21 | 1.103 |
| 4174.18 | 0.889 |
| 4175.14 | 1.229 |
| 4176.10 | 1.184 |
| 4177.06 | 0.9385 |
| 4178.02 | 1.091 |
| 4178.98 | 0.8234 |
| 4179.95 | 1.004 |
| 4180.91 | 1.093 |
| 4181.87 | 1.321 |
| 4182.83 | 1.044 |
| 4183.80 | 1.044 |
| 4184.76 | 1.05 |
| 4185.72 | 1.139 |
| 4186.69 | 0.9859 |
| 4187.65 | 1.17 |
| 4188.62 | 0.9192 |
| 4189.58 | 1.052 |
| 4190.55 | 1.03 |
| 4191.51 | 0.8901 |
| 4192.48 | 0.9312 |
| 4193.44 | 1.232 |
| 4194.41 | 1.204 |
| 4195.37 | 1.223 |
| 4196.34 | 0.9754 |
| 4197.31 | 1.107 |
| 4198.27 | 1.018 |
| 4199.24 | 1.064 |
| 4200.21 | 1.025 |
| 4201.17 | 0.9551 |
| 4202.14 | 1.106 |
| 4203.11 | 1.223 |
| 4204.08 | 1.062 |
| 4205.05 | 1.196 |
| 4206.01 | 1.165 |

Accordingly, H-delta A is 6.0 angstrom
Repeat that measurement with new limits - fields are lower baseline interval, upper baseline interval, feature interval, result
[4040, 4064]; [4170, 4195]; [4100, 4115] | 1.6 angstrom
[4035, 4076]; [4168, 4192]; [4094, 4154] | 3.2 angstrom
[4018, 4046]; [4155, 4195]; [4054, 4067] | 0.2 angstrom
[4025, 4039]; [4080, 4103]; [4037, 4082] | -2.9 angstrom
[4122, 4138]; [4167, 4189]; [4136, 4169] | -0.2 angstrom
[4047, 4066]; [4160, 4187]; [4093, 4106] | 2.6 angstrom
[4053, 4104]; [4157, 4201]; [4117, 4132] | 0.1 angstrom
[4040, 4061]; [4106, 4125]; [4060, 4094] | 0.4 angstrom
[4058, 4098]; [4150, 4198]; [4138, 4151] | -0.1 angstrom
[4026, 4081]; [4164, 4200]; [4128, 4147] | -0.2 angstrom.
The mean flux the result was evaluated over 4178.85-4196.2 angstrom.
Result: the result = 1.07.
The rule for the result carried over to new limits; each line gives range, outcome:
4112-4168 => 1.06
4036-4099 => 1.03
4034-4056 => 1.06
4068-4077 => 1.14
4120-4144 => 1.07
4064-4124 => 0.981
